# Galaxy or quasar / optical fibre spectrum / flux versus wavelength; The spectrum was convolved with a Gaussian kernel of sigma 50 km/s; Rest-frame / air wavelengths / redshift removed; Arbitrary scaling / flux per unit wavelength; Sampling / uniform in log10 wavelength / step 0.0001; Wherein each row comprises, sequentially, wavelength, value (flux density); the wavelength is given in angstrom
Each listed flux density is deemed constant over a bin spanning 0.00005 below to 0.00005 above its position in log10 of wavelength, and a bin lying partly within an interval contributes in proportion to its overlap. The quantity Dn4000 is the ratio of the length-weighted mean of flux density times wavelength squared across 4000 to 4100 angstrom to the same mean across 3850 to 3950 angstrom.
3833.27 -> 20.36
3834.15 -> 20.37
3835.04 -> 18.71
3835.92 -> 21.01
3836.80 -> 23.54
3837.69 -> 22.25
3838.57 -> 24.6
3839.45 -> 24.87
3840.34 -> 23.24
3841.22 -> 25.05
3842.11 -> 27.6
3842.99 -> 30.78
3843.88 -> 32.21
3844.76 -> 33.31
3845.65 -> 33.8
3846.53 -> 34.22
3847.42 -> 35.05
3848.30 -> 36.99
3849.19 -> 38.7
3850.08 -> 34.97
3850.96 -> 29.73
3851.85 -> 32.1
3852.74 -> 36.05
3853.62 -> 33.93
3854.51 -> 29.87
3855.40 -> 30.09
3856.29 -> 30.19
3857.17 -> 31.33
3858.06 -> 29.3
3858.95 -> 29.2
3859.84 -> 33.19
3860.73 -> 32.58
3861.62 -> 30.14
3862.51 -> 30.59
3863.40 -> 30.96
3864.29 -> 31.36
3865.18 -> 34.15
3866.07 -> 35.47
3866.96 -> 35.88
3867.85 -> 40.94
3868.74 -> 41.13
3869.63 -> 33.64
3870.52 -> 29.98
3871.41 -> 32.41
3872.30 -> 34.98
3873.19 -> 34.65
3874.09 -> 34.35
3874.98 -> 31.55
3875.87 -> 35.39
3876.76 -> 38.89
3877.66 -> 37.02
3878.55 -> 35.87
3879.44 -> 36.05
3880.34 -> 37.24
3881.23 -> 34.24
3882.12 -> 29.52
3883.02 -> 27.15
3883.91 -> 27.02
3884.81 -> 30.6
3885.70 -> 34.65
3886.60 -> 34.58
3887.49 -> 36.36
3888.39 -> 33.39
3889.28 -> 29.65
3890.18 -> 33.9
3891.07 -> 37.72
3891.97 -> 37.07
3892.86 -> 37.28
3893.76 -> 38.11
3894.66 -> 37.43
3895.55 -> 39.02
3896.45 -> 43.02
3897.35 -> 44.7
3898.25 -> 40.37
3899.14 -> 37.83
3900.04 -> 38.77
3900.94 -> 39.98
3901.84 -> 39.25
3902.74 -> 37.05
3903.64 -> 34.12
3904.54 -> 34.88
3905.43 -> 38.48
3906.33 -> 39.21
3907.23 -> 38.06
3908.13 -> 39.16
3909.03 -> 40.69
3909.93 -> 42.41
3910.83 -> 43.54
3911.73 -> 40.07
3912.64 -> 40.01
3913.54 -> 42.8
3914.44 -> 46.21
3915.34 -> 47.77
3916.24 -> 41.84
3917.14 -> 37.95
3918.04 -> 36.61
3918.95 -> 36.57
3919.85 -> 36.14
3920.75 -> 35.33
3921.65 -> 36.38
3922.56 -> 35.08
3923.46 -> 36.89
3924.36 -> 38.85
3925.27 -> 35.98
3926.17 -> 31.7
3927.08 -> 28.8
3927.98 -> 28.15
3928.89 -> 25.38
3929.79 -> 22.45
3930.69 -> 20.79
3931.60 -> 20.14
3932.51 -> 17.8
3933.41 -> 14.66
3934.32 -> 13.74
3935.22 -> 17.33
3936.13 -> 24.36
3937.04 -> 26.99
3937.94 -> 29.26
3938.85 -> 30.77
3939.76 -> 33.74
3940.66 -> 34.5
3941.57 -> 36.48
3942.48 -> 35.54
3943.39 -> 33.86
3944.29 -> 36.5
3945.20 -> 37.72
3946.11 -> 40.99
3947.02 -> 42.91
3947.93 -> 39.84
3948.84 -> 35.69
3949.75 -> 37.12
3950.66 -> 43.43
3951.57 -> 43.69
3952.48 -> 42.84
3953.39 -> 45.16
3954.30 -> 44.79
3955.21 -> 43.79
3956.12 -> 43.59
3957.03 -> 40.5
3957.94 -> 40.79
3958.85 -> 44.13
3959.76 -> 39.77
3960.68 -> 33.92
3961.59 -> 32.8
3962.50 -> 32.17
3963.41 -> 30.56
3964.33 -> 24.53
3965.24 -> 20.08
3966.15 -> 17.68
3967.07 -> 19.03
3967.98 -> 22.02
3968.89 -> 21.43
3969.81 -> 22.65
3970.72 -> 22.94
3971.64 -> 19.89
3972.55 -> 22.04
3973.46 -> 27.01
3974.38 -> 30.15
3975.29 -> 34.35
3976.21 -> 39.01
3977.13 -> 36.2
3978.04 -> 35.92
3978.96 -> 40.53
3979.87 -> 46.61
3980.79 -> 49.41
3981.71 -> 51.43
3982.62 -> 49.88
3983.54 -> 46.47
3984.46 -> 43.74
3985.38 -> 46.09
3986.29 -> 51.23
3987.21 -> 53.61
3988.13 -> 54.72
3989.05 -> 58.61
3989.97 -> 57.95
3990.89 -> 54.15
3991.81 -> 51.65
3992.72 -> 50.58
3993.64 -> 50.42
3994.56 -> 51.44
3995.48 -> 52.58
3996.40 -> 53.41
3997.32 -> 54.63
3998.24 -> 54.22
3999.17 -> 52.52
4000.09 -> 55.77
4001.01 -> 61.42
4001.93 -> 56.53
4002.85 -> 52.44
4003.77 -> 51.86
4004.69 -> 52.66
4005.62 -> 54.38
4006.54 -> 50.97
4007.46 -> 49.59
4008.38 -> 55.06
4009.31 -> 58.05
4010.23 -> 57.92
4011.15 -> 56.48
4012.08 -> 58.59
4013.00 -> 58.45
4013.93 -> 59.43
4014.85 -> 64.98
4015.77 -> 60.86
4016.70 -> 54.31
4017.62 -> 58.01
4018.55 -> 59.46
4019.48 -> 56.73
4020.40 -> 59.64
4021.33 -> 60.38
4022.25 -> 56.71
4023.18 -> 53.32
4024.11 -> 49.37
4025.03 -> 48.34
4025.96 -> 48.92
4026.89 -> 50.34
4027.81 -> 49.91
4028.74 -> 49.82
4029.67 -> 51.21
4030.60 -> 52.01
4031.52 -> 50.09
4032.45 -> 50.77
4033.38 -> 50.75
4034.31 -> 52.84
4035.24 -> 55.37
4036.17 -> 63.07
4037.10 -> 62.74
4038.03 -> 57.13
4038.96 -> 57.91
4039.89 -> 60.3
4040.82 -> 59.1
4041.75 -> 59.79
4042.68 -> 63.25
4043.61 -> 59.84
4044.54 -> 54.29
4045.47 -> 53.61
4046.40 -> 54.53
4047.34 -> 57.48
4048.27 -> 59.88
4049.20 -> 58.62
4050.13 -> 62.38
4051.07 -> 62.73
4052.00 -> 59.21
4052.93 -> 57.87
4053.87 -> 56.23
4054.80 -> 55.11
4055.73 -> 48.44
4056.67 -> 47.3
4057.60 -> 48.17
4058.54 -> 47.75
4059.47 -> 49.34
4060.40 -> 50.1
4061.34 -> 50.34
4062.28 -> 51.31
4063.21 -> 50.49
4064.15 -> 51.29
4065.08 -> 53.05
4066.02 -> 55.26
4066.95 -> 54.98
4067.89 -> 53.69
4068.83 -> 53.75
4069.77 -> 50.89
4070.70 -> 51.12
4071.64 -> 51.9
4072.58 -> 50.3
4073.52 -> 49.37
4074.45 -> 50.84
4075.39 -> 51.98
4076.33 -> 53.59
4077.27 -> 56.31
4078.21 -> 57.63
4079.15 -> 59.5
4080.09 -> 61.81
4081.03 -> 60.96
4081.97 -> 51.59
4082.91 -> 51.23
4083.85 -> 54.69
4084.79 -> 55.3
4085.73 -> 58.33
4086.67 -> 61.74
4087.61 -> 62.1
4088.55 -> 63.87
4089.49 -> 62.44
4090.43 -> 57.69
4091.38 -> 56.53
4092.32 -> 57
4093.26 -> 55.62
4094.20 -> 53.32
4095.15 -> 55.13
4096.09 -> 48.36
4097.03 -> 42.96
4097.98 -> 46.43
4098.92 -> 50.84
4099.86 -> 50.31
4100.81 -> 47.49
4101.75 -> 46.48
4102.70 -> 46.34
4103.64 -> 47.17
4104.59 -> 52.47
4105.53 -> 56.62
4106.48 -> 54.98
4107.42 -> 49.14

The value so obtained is 1.7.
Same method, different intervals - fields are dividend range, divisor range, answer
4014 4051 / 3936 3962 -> 1.54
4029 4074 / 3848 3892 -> 1.78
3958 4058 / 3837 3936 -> 1.56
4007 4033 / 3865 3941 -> 1.69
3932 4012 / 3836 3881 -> 1.33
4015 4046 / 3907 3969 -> 1.71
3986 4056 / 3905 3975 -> 1.73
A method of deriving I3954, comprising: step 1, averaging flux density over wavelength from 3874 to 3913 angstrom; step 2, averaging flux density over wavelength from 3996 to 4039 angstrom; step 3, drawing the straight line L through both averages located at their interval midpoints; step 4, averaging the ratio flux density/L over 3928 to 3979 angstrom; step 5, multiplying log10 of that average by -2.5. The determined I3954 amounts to 0.40 mag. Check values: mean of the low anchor 36.7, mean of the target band 31.4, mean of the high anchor 55.1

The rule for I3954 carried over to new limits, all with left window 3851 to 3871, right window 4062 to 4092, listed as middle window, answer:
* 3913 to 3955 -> 0.18 mag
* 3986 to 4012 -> -0.15 mag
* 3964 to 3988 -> 0.28 mag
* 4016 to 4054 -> -0.11 mag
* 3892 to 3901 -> -0.09 mag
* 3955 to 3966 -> 0.23 mag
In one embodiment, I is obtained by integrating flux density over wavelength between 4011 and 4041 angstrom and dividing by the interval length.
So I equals 55.6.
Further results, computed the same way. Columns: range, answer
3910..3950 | 33.4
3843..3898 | 34.2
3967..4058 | 51.1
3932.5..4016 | 41.7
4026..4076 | 54.1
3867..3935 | 35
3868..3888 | 34.1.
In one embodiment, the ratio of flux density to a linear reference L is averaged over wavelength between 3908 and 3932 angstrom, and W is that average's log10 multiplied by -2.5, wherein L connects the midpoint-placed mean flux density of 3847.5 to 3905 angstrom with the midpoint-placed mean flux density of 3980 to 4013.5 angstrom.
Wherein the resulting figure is 0.152 mag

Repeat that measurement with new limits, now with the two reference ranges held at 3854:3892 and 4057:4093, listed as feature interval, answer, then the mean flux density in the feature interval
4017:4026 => -0.137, 55.4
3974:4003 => -0.089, 49.3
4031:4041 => -0.121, 56.3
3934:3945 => 0.328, 29.8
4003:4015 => -0.172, 55.7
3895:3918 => -0.096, 40.2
